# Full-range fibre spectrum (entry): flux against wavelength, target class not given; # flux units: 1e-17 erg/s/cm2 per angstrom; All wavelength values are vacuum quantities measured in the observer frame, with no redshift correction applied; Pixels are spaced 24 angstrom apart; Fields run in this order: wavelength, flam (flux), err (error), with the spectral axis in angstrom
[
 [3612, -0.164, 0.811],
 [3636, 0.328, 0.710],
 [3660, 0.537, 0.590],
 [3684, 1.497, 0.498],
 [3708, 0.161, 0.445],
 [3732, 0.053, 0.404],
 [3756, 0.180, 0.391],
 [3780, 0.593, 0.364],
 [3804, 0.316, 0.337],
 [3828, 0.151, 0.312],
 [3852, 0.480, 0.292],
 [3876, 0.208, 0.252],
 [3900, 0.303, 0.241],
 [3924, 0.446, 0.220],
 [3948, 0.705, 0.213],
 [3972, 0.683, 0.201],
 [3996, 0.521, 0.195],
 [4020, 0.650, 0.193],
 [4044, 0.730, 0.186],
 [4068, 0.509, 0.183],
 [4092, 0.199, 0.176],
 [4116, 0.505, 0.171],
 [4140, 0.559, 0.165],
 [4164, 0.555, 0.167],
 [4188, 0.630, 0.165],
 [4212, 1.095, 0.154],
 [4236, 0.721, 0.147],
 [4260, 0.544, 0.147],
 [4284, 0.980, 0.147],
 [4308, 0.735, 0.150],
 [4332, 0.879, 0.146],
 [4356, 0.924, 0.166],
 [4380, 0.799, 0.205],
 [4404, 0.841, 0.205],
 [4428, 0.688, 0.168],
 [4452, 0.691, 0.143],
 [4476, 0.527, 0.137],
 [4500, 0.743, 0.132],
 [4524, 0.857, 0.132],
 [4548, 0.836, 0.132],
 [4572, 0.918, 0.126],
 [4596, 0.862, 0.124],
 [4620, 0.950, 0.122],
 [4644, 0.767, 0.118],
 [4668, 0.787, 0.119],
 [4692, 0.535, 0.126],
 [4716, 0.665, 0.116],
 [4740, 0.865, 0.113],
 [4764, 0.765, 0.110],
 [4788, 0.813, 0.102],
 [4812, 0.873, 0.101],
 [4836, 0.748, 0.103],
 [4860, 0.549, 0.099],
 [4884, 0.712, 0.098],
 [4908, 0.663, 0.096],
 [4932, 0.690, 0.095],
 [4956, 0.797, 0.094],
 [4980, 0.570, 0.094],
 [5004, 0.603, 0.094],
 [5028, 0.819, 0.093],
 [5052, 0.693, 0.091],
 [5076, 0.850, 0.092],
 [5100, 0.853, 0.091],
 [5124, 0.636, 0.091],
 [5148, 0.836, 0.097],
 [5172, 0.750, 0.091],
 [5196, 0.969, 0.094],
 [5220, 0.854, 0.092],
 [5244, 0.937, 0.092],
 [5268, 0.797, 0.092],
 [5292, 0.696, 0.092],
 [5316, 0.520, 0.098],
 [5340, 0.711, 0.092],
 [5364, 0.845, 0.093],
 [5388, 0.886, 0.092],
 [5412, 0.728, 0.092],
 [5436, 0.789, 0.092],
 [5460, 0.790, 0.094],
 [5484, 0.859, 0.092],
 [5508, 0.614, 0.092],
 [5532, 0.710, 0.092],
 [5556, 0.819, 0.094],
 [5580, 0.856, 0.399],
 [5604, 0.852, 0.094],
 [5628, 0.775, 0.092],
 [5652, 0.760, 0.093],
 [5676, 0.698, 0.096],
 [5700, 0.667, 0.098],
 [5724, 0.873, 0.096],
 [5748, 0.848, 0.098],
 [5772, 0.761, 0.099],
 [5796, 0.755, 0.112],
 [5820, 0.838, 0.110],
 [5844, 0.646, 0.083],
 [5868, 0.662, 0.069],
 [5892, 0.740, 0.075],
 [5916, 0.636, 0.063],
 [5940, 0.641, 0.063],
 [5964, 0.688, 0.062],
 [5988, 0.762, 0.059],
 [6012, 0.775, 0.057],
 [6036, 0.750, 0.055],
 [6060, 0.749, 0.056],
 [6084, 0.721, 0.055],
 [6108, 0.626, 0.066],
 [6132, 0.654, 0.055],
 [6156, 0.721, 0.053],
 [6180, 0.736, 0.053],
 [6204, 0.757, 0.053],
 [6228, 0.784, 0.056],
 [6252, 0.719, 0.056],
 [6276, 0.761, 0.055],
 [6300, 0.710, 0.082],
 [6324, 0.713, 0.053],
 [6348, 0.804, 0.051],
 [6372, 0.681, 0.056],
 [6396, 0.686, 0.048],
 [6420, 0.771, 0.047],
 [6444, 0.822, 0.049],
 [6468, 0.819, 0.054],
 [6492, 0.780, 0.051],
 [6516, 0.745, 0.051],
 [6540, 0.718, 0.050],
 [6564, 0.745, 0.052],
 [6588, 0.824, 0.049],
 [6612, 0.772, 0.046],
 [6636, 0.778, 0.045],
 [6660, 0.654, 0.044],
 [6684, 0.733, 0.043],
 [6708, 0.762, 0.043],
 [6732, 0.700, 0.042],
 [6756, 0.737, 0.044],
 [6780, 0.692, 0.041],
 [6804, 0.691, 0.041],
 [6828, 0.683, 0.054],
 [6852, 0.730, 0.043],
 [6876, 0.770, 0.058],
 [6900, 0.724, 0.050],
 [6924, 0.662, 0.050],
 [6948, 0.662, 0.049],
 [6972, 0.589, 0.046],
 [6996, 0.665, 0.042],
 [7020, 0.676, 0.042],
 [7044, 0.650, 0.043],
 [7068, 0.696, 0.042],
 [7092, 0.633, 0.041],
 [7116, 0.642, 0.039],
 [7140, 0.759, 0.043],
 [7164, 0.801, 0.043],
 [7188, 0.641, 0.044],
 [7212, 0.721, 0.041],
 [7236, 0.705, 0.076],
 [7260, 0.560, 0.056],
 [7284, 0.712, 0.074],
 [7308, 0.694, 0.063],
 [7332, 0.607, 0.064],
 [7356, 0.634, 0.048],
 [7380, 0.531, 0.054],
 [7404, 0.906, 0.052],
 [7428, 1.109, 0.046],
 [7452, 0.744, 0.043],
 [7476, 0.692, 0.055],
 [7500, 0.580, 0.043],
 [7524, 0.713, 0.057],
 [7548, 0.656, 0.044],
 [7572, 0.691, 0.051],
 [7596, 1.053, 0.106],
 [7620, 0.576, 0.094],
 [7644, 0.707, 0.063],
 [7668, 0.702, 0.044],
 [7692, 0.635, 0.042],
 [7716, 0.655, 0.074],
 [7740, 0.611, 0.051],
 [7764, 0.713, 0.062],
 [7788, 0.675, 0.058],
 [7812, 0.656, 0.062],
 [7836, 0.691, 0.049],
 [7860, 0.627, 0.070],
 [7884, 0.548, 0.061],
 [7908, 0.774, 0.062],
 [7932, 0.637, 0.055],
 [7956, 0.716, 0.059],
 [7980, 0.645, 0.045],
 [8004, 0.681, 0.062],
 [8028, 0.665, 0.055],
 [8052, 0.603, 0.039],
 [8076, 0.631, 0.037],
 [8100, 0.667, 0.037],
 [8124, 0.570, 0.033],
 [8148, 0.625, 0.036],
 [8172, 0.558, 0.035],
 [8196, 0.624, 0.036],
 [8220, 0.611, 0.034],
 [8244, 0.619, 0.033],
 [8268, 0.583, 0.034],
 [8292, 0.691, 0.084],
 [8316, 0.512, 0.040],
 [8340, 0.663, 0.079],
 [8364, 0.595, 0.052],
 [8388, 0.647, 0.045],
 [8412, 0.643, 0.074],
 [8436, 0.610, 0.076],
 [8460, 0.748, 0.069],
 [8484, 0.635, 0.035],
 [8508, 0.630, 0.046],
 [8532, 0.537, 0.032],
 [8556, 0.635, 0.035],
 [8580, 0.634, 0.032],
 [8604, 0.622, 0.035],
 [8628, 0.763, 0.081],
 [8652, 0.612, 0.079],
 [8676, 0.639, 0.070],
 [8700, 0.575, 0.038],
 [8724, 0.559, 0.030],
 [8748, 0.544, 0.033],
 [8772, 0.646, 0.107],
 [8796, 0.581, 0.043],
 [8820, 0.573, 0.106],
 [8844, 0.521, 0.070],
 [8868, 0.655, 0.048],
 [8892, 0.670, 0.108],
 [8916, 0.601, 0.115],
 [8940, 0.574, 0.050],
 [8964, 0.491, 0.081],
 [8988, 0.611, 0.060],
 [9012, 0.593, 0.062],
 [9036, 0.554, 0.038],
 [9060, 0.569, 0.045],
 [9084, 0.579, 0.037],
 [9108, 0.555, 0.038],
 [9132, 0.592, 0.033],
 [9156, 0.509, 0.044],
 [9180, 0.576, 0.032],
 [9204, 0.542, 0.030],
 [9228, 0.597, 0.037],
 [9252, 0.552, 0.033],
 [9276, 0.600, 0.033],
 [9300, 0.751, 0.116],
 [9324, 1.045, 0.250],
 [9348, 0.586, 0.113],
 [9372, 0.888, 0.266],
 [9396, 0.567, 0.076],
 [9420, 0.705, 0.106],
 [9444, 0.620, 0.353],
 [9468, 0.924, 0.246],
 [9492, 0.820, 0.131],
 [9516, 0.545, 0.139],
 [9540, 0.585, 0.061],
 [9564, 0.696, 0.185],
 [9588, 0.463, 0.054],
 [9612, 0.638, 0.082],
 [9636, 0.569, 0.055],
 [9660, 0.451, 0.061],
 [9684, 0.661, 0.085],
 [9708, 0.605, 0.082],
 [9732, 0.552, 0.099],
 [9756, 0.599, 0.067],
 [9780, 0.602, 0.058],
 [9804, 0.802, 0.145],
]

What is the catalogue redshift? 0.13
